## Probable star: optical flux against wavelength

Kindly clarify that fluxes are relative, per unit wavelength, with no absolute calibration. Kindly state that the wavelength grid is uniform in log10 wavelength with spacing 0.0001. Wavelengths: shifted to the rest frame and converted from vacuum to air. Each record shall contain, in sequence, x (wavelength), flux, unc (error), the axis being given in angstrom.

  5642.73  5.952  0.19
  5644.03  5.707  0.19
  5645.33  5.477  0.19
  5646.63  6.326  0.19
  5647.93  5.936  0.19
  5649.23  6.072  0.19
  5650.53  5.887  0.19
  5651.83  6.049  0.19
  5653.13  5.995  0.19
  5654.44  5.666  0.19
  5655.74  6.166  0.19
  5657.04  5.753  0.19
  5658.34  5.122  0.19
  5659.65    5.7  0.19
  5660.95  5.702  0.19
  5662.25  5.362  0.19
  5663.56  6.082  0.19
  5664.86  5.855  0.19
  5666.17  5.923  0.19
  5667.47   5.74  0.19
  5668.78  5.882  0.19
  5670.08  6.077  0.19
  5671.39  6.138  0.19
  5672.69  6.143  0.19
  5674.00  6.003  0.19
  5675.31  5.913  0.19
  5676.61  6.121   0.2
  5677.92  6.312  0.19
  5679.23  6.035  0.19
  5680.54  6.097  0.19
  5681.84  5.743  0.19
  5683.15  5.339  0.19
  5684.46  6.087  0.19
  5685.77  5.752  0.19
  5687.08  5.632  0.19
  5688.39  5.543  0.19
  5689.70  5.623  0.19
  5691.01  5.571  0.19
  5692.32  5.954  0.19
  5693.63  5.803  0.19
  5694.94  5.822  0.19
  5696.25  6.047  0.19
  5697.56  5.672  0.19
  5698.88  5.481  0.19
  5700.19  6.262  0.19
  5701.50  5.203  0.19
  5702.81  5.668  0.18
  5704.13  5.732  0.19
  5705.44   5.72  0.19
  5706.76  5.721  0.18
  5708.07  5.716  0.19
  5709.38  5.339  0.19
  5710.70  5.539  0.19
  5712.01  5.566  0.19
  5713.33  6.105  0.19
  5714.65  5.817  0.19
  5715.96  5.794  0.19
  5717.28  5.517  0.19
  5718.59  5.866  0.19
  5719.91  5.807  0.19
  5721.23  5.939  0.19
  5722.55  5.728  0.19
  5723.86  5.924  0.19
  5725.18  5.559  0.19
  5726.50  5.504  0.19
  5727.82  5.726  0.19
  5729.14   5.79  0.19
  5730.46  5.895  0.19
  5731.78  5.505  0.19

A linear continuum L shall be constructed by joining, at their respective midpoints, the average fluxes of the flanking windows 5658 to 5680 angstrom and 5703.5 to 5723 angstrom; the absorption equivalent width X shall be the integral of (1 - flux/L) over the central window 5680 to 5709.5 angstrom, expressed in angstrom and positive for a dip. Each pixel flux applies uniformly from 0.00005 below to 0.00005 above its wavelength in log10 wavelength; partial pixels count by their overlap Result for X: 0.38 angstrom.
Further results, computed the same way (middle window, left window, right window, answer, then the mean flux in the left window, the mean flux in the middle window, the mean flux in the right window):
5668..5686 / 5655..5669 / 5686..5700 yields -0.7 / 5.75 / 5.98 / 5.73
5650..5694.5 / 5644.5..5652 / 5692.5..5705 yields 0.1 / 5.95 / 5.85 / 5.75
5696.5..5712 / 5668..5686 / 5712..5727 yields 0.5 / 5.98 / 5.65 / 5.77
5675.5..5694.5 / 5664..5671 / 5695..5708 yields 0.0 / 5.91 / 5.83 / 5.73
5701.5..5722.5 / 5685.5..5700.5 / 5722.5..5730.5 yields 0.1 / 5.75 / 5.71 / 5.72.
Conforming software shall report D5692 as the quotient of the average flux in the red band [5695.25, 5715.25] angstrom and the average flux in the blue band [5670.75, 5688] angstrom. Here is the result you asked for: 0.96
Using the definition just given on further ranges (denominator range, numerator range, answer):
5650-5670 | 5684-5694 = 0.99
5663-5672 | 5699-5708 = 0.96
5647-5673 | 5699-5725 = 0.98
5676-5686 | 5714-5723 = 0.97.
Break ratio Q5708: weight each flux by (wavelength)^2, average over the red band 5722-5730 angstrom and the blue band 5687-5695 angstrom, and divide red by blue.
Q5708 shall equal 1.0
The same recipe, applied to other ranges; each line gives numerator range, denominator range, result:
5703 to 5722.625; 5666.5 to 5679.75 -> 0.96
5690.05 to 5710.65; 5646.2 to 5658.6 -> 0.98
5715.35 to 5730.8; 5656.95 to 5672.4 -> 1.01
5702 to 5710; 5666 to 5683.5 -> 0.95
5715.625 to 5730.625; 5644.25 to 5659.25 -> 1.01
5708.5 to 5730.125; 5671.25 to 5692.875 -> 0.99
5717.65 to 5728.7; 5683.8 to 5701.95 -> 1.01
